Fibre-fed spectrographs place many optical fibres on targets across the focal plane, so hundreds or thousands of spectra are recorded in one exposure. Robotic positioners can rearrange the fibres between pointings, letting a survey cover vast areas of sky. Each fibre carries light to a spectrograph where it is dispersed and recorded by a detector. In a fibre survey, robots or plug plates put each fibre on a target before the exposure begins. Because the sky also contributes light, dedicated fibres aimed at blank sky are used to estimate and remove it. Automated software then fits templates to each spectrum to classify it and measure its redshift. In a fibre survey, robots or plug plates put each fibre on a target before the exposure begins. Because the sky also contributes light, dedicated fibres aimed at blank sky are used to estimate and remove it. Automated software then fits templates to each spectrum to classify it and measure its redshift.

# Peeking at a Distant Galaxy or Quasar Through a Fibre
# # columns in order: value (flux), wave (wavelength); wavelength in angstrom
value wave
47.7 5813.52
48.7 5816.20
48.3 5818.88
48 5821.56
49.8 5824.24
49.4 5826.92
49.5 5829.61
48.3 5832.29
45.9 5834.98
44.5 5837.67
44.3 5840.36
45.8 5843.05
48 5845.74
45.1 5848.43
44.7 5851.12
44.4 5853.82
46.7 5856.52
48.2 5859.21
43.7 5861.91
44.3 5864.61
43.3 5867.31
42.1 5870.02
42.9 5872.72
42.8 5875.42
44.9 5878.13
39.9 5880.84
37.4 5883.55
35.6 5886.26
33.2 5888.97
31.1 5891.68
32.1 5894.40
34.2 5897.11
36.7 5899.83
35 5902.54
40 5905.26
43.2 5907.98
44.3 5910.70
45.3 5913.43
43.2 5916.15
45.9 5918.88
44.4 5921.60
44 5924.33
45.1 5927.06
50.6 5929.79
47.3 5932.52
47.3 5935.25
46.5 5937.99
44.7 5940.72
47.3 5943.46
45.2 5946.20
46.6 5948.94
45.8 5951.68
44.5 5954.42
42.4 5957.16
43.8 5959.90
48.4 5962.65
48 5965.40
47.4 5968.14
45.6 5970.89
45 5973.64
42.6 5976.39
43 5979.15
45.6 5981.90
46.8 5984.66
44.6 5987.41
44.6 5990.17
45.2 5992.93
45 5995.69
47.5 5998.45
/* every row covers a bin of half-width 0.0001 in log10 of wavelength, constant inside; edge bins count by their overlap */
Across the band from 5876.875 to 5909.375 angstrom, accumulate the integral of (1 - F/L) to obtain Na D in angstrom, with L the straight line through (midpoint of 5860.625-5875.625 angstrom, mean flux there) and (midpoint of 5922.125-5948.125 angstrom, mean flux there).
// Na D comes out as 5.5 angstrom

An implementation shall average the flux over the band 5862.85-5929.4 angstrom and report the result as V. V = 40.6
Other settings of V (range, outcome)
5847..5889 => 42.7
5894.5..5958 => 43.7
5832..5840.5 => 45.6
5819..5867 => 46.5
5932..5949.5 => 46.3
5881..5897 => 34.4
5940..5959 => 45.2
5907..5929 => 44.6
